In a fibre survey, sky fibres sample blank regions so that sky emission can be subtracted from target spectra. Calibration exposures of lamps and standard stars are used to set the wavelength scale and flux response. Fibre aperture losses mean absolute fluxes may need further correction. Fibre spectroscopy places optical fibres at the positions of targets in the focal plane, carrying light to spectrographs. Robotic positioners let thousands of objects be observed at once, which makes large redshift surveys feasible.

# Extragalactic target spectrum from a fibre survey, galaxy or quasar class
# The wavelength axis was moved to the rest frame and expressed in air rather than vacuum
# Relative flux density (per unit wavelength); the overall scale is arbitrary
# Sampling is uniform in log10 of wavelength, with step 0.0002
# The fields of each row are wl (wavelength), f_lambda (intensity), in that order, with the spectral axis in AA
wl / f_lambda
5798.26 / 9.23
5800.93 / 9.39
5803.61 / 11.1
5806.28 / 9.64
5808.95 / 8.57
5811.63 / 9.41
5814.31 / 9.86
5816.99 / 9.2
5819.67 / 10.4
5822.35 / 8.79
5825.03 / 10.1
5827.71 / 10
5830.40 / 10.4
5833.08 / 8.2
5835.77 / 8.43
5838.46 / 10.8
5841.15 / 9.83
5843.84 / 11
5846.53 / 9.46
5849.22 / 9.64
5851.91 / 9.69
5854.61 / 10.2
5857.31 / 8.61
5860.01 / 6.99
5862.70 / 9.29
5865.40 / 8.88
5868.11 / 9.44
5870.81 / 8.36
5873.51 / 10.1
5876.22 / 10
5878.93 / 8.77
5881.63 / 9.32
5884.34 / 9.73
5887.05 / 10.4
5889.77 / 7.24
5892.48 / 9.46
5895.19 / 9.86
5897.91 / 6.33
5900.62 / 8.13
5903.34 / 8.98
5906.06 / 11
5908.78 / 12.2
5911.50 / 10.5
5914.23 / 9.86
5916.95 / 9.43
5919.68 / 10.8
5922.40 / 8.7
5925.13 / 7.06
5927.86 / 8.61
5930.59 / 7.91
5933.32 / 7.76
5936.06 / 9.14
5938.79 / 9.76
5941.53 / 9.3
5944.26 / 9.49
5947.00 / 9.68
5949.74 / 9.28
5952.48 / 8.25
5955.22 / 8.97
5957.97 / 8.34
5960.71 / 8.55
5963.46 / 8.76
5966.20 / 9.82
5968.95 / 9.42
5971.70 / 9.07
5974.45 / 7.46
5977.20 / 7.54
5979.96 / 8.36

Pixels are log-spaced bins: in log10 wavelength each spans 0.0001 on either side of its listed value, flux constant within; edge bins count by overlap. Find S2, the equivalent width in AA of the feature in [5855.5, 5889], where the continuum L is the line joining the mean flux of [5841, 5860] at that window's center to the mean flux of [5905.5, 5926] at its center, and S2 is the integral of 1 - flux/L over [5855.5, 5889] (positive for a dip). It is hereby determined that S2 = 2.0 AA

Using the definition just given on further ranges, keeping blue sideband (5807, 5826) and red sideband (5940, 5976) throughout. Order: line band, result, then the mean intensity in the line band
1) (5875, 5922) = -1.8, 9.51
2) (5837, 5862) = -0.6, 9.57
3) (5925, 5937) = 1.2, 8.16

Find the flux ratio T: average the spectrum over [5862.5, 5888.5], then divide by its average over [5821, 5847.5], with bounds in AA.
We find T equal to 0.97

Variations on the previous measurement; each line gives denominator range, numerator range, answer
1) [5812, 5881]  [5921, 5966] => 0.93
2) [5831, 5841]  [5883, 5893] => 0.99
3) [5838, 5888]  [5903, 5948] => 1.00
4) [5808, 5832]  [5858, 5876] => 0.92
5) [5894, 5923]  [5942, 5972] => 0.94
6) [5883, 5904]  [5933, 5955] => 1.04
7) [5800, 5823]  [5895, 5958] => 0.95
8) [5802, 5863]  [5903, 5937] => 0.98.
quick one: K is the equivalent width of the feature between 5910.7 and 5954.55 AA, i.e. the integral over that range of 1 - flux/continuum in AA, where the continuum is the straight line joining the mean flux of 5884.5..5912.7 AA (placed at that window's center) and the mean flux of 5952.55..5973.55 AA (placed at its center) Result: 0.4 AA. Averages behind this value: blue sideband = 9.42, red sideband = 8.91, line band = 9.07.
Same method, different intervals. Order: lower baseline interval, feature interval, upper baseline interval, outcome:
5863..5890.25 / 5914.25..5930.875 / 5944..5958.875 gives 0.4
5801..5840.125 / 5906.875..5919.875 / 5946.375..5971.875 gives -1.9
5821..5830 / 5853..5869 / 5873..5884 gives 1.1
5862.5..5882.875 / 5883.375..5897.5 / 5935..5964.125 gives 0.1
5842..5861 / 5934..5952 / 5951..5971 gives -0.7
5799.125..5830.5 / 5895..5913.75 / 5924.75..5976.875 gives -1.0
